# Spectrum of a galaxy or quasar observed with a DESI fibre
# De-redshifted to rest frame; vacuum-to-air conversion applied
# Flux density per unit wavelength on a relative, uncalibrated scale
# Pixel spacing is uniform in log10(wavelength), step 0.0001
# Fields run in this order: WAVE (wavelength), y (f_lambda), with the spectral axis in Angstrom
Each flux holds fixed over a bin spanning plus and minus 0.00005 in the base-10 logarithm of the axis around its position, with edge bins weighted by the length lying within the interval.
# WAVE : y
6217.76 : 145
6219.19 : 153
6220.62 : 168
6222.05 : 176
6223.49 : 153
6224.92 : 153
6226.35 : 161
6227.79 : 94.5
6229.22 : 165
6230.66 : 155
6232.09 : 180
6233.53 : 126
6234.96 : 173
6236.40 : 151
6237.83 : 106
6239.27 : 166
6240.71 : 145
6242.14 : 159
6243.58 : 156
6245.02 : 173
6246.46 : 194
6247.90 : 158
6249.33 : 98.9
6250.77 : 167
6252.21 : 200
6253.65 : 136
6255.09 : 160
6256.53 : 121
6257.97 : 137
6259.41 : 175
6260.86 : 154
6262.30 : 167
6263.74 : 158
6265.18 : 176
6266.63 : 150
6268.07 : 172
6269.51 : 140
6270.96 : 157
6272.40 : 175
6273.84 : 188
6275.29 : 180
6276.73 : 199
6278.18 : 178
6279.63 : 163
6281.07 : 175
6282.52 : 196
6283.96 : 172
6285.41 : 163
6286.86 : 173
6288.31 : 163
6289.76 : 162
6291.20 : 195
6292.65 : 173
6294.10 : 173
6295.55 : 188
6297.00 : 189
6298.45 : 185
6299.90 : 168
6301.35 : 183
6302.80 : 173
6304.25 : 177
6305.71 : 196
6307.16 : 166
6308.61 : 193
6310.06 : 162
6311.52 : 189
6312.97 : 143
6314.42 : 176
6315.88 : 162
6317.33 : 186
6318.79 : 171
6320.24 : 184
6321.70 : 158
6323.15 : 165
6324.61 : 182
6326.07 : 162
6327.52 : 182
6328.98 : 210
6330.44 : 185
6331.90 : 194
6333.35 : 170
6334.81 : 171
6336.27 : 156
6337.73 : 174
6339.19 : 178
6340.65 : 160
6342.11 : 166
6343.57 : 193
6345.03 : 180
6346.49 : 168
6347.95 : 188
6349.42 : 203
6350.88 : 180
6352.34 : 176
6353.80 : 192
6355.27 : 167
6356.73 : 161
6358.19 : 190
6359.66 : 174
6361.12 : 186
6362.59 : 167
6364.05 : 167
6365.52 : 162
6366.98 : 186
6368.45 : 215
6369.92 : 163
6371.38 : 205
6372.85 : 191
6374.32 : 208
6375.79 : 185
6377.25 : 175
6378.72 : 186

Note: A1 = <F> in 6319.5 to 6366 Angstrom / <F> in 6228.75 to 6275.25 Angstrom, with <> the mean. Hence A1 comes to 1.12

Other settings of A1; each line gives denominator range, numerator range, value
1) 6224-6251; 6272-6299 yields 1.18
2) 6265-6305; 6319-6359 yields 1.02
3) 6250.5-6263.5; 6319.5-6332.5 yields 1.15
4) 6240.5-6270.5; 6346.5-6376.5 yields 1.16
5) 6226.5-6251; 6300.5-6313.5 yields 1.17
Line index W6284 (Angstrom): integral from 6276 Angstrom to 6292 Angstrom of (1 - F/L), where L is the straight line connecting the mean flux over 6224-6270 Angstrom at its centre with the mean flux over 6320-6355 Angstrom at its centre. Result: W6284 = -1.22 Angstrom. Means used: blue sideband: 154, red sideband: 178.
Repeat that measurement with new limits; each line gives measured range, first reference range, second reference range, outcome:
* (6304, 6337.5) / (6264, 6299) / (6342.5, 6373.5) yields 0.42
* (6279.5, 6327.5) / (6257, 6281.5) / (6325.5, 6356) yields -0.69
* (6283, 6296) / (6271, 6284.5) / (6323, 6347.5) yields 0.39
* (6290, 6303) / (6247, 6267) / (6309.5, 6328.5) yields -1.19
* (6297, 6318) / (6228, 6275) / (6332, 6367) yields -1.05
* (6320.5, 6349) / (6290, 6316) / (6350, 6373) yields 0.40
